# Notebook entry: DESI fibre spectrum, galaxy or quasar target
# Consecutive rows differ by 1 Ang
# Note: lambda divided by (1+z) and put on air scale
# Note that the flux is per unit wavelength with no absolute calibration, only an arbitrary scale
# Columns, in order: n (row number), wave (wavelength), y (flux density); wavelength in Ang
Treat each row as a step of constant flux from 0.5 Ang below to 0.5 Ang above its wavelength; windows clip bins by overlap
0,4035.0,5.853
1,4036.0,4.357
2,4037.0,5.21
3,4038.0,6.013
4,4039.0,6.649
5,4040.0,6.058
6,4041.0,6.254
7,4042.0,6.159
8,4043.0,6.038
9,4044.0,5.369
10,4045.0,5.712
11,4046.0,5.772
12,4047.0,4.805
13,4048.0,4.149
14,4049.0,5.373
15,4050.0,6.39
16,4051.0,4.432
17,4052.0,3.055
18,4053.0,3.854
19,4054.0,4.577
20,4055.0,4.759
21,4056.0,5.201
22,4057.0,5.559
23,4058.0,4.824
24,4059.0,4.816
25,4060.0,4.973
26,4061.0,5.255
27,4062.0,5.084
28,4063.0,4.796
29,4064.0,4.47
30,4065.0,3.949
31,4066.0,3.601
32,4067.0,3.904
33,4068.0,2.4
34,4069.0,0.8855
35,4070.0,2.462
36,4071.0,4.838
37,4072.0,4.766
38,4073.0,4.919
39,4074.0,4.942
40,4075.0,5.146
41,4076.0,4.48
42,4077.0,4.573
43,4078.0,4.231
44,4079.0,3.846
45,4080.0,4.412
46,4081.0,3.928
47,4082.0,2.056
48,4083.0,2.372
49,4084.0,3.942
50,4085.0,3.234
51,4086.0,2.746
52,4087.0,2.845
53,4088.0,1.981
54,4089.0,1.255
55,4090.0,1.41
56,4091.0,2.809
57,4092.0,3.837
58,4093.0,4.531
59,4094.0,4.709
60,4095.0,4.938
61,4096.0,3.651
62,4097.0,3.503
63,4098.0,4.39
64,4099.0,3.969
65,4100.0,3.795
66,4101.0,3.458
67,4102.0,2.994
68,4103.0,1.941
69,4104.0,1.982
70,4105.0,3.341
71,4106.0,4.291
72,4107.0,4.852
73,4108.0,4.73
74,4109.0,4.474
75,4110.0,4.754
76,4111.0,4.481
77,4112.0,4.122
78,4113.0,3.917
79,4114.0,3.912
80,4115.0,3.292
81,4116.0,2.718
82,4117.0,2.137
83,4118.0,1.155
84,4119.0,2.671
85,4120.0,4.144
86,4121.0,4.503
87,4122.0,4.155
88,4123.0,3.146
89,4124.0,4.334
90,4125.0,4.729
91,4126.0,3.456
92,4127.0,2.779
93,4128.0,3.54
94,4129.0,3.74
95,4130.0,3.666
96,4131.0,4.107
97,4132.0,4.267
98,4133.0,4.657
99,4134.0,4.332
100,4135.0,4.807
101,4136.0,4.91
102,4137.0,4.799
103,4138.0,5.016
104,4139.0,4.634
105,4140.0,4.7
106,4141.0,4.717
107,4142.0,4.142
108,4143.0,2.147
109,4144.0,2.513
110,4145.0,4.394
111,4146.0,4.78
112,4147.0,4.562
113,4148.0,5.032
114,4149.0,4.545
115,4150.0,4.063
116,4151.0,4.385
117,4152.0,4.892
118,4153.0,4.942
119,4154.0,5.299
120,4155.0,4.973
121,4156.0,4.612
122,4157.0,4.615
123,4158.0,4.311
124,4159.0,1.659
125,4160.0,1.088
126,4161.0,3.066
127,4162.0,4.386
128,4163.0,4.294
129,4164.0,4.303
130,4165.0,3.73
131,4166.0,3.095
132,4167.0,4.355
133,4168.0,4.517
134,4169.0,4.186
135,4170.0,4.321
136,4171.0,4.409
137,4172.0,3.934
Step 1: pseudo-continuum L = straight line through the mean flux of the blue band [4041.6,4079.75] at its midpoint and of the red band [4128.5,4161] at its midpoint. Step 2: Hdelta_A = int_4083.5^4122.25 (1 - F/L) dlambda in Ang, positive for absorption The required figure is 8.13 Ang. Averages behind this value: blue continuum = 4.58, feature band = 3.47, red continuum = 4.21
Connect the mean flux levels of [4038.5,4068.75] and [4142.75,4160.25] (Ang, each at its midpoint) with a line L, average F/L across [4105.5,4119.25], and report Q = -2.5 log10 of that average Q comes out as 0.20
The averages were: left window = 4.91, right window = 4.11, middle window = 3.7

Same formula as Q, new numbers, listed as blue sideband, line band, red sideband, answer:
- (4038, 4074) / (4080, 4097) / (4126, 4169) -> 0.38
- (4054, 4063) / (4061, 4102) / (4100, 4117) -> 0.19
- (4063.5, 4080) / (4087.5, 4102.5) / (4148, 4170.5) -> 0.17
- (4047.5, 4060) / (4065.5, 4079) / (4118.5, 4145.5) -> 0.17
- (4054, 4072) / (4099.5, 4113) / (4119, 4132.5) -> 0.05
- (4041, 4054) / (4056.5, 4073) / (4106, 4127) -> 0.15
